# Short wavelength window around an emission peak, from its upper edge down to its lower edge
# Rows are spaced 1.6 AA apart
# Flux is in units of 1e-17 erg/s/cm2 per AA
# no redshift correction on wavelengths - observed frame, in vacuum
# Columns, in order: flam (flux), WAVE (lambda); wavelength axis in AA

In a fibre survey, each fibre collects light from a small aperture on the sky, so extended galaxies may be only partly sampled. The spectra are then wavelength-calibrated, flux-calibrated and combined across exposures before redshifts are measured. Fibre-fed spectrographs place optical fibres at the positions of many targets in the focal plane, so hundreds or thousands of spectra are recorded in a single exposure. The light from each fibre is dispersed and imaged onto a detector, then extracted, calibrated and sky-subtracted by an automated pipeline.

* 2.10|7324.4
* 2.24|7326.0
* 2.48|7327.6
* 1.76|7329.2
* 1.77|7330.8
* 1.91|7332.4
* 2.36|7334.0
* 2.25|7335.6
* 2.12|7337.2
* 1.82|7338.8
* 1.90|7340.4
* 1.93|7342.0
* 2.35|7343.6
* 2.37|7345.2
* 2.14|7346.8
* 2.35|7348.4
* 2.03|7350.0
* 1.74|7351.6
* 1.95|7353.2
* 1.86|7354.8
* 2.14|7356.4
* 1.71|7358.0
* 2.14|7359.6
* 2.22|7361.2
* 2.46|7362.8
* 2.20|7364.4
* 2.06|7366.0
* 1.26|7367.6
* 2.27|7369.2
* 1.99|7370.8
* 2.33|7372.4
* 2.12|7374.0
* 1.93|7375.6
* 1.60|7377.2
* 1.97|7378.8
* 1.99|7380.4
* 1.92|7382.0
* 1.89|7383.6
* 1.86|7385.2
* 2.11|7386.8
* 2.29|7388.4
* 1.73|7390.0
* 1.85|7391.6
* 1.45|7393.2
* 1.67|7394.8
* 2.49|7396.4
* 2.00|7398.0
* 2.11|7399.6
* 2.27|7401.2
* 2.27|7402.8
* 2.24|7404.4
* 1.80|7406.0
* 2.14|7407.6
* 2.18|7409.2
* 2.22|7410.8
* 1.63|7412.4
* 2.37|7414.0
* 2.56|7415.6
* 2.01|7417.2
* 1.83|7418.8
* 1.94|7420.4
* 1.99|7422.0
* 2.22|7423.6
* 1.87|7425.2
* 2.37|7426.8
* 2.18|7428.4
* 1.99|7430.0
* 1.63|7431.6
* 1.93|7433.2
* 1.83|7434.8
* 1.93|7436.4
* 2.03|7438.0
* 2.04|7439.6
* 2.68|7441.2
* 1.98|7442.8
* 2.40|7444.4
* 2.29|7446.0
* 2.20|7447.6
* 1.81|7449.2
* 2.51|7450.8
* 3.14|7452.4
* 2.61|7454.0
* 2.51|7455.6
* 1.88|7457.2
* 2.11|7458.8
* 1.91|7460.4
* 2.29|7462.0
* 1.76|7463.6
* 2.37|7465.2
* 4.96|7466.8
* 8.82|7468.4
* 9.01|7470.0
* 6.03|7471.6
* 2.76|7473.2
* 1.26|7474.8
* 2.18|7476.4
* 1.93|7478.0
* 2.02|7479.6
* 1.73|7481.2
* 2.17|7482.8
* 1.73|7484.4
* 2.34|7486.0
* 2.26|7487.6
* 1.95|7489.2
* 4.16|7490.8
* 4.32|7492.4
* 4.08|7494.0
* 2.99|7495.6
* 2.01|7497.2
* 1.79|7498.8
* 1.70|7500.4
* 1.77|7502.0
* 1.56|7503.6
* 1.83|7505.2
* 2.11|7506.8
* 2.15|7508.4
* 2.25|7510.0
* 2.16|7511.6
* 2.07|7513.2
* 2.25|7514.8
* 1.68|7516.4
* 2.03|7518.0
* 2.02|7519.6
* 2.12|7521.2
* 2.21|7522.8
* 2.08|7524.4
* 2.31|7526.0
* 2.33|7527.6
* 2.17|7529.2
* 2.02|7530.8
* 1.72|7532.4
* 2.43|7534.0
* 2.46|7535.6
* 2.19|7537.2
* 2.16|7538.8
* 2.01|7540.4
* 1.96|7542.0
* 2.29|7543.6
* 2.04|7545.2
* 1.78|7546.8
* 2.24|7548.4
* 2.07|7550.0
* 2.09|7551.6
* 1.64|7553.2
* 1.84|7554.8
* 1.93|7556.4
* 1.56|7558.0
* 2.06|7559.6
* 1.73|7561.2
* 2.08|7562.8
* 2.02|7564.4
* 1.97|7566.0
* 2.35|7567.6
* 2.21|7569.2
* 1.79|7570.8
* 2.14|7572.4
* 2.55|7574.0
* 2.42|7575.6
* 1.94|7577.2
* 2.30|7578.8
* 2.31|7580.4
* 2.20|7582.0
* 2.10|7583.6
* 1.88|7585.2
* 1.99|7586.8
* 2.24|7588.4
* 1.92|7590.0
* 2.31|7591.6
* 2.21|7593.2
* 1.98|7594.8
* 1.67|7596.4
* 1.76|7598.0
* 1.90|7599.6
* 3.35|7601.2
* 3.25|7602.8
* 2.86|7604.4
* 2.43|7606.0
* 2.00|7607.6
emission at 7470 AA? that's H-alpha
